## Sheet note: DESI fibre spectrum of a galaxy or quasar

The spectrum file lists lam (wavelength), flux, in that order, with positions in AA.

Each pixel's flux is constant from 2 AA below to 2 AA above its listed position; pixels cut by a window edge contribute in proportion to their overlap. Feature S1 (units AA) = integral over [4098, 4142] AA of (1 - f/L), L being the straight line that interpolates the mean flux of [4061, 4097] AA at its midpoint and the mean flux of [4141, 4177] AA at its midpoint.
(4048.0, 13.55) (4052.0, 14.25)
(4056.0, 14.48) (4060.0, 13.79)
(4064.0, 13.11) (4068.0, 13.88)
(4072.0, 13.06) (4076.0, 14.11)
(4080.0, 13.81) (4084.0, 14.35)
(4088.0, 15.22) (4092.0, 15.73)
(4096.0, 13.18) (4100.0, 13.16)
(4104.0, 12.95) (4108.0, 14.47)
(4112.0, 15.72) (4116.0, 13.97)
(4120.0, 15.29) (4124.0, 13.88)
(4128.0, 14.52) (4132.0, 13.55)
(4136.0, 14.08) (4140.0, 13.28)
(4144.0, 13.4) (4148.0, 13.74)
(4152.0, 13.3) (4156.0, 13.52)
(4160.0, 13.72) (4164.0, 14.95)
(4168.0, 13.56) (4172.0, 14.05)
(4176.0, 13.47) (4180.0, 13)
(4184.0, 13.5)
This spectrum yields -0.57 AA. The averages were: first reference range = 14.1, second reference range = 13.7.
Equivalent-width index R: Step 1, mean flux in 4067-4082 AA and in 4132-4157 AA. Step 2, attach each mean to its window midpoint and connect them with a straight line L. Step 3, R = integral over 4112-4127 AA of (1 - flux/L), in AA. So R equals -1.06 AA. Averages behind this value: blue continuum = 13.7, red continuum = 13.6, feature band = 14.6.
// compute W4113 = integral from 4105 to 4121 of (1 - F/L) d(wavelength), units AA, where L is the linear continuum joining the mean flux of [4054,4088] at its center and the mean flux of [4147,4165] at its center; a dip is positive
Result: -1.0 AA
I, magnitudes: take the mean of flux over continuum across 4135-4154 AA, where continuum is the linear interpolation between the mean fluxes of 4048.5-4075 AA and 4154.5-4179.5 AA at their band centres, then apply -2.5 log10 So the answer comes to 0.02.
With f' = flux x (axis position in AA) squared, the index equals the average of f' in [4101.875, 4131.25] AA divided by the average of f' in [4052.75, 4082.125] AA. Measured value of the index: 1.1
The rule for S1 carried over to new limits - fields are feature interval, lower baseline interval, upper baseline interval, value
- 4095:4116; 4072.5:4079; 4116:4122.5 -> 0.8 AA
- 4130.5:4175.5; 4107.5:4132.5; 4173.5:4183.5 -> 0.4 AA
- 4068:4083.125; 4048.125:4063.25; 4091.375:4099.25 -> 0.3 AA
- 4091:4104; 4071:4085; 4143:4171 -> 0.1 AA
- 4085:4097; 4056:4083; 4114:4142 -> -0.8 AA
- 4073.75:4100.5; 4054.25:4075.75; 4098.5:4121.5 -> -0.6 AA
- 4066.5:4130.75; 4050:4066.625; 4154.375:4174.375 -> -1.3 AA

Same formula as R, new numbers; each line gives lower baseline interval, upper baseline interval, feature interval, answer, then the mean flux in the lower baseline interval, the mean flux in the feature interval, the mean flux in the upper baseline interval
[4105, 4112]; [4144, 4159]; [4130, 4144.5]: 0.3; 14.6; 13.6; 13.5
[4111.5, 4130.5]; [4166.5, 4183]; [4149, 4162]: 0.3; 14.6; 13.5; 13.5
